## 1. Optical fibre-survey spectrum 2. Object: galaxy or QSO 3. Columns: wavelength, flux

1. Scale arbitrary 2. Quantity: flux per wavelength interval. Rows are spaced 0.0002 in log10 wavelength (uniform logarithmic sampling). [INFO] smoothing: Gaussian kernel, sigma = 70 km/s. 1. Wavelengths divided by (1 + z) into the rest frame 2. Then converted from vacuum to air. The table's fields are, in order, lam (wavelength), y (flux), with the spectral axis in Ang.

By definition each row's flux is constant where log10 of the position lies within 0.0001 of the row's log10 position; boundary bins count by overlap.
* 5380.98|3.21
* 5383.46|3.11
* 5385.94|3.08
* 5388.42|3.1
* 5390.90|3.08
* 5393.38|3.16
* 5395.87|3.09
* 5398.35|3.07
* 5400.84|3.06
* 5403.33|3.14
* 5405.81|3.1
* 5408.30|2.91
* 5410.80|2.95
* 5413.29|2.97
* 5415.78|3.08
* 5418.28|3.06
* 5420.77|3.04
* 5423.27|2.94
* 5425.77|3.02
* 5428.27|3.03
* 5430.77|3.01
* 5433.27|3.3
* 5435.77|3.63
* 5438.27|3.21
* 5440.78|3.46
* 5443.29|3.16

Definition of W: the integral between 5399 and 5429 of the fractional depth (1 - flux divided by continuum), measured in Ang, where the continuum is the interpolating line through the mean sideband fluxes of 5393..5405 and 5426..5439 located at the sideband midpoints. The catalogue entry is 1.2 Ang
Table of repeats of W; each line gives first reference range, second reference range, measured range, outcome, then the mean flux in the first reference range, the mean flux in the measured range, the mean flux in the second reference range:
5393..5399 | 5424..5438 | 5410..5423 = 0.6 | 3.1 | 3.02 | 3.19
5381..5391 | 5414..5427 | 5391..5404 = -0.1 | 3.11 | 3.1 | 3.03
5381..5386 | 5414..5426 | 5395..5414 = 0.2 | 3.13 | 3.04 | 3.03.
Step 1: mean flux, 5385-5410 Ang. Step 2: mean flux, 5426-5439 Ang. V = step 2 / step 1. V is 1.05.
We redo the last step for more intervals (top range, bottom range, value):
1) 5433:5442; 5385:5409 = 1.11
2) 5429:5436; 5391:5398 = 1.04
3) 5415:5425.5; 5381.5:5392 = 0.98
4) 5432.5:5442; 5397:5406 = 1.10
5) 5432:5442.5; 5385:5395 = 1.09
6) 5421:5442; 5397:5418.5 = 1.05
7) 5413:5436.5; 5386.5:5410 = 1.01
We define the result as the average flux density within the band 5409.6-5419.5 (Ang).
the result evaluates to 3.02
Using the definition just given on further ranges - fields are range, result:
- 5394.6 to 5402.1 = 3.07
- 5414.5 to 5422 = 3.06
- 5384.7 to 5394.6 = 3.11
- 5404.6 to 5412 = 2.98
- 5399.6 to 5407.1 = 3.1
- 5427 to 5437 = 3.24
